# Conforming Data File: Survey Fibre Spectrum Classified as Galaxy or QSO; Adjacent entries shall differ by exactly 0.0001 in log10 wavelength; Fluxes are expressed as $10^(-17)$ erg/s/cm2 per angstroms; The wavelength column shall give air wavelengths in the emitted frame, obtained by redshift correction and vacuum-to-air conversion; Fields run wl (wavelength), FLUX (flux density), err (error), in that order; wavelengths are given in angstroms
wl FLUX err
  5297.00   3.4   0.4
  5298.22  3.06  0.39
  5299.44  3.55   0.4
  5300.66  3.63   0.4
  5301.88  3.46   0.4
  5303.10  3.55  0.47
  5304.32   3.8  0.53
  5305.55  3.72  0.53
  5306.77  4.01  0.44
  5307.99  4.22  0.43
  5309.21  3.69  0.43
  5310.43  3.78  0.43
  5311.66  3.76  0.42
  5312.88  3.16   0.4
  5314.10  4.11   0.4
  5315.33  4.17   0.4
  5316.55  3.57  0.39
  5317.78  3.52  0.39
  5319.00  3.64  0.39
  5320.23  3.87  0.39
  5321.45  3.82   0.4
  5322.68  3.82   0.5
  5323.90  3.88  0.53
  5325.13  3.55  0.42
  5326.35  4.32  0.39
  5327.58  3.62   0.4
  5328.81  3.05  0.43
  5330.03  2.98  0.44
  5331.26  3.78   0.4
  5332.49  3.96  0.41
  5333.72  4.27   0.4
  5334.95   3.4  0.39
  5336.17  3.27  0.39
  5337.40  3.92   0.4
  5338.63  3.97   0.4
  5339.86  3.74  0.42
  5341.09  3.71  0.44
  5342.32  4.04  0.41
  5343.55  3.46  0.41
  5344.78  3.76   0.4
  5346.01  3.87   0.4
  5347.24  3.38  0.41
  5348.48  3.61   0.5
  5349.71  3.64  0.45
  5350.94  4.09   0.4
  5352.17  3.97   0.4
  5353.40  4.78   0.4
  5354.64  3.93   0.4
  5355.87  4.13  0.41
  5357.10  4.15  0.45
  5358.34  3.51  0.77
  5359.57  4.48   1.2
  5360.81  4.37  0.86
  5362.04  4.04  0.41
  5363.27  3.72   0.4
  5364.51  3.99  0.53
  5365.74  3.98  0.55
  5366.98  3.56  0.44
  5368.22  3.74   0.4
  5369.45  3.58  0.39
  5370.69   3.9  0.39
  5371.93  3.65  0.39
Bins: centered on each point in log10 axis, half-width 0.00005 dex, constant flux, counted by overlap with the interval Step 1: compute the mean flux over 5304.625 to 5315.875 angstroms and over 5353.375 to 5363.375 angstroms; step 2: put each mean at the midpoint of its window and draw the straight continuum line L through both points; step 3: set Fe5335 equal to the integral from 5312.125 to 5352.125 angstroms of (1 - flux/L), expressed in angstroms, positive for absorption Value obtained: 2.4 angstroms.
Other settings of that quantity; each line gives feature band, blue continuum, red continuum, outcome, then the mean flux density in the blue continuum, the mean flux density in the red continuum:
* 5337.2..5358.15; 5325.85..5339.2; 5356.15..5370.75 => -0.46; 3.68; 3.92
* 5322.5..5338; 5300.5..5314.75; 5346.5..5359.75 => 0.70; 3.74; 3.95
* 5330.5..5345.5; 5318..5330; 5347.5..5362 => 0.32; 3.69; 4.04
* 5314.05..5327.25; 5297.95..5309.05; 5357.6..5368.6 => -0.24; 3.69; 3.94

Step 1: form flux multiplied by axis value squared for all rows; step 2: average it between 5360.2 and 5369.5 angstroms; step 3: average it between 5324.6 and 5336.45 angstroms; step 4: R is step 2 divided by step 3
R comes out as 1.09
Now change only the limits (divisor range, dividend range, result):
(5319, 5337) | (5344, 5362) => 1.09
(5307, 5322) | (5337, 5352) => 1.01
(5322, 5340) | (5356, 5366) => 1.10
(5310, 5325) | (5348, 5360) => 1.09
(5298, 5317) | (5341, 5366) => 1.08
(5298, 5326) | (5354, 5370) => 1.08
